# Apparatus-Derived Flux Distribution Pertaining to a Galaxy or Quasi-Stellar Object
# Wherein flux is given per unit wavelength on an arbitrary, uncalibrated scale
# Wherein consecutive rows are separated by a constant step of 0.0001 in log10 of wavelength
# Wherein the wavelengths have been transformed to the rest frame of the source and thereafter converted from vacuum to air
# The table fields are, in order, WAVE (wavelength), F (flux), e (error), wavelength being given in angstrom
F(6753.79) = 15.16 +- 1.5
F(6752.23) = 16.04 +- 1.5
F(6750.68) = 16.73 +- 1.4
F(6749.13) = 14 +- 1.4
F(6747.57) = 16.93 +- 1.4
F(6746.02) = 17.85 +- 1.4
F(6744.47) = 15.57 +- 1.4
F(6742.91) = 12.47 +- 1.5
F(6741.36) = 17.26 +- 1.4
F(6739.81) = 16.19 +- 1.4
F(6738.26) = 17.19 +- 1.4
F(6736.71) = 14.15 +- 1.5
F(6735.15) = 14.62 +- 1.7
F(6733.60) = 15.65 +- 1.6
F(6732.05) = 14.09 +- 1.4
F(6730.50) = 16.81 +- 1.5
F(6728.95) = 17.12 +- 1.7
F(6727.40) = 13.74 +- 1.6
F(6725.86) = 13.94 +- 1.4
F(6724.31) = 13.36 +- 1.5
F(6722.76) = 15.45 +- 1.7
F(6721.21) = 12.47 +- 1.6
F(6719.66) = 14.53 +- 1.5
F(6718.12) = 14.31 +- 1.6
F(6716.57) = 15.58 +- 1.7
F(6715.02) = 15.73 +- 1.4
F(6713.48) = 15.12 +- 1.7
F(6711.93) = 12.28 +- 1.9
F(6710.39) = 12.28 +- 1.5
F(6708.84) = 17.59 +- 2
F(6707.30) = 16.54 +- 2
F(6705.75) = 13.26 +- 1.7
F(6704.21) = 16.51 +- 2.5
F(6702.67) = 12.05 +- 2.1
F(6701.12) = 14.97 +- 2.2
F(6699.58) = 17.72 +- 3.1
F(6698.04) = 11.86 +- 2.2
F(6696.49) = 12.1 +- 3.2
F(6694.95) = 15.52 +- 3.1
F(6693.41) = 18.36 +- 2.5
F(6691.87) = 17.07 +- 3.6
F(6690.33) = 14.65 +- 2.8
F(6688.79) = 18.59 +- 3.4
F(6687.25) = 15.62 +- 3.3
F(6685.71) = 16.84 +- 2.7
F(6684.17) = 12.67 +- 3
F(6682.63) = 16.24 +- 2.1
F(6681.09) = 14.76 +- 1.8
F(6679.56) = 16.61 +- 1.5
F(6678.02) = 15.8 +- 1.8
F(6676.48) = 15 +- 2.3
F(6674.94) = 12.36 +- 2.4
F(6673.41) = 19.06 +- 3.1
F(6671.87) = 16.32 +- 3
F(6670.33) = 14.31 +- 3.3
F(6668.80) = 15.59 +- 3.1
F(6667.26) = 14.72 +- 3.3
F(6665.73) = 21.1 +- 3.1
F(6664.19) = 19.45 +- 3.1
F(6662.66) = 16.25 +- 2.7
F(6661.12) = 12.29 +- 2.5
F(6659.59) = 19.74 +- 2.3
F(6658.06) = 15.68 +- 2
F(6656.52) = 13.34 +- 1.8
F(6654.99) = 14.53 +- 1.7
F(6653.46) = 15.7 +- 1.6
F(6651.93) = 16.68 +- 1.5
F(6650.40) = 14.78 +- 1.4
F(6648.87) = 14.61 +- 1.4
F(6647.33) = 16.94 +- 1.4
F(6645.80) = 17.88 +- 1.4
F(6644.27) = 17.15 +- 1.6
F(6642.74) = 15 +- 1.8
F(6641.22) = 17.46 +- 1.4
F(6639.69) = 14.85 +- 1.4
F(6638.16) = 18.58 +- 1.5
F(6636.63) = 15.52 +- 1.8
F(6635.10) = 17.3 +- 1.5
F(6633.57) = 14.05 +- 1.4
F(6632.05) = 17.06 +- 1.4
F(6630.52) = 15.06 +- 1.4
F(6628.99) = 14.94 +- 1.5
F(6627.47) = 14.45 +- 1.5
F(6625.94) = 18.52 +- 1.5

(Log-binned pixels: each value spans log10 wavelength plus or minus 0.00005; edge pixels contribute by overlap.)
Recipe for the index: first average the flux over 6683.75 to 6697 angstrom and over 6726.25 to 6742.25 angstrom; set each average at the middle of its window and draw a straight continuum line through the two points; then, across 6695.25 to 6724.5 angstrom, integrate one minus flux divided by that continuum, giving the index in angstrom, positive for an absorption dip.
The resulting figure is 2.4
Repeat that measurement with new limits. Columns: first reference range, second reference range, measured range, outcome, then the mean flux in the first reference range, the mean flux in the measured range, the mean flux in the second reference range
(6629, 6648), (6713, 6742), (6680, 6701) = 0.1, 16.3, 15.5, 15.1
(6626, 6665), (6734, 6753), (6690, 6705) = 0.7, 16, 15.1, 15.7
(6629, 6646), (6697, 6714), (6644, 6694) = -2.0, 16.2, 16.1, 14.5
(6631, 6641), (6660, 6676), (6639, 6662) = 0.6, 16.3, 15.8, 16.2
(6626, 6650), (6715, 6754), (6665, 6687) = 0.0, 16.1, 15.8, 15.3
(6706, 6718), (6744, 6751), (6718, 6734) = 0.8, 14.9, 14.7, 16.2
